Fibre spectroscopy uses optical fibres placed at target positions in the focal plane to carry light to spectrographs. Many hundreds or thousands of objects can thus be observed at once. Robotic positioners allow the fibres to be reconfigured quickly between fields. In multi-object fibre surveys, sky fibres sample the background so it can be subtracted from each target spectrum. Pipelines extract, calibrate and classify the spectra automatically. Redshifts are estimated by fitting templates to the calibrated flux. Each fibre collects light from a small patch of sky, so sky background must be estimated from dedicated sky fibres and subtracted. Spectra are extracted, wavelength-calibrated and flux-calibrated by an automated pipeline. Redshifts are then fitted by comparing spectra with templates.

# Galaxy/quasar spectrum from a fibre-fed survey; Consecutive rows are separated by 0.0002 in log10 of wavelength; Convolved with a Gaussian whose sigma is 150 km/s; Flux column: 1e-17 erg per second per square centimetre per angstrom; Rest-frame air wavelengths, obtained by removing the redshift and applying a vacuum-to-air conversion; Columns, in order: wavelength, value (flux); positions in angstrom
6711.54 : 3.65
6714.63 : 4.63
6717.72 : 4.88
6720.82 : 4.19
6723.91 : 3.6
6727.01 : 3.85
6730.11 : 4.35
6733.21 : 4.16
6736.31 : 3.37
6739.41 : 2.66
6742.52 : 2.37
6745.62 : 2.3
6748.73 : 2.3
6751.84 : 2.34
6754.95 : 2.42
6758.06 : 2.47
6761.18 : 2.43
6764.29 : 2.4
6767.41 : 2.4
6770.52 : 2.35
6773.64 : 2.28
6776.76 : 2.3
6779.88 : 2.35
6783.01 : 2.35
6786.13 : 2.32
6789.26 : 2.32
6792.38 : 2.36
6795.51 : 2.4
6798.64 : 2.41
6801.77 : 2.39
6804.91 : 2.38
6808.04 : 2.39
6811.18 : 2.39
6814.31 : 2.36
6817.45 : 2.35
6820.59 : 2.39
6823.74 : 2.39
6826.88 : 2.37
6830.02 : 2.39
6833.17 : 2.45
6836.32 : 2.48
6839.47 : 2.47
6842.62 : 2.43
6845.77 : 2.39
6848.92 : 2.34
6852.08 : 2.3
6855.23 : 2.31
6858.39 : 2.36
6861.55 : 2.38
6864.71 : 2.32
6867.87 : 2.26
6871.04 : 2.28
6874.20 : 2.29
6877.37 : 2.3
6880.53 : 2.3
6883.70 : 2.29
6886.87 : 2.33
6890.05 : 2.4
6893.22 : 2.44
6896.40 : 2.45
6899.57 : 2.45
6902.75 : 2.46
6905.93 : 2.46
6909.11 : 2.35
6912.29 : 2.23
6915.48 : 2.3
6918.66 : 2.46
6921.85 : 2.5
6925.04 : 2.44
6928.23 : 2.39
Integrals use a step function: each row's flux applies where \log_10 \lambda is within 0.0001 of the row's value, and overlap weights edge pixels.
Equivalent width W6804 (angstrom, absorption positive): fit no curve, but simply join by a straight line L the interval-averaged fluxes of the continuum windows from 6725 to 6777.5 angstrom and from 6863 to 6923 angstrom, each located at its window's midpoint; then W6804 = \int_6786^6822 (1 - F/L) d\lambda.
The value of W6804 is 3.3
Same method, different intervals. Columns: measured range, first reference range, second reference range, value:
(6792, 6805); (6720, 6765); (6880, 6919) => 1.8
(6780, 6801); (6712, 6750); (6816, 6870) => 4.1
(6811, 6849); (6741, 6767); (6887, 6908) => 0.1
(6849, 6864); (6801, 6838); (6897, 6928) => 0.4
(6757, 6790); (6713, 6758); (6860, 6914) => 7.9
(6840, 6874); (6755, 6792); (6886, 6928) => 0.7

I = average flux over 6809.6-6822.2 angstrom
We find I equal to 2.37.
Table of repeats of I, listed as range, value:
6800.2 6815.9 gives 2.38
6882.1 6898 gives 2.38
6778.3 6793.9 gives 2.34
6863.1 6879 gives 2.29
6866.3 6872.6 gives 2.27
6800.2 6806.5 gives 2.38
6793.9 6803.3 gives 2.4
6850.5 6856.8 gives 2.31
